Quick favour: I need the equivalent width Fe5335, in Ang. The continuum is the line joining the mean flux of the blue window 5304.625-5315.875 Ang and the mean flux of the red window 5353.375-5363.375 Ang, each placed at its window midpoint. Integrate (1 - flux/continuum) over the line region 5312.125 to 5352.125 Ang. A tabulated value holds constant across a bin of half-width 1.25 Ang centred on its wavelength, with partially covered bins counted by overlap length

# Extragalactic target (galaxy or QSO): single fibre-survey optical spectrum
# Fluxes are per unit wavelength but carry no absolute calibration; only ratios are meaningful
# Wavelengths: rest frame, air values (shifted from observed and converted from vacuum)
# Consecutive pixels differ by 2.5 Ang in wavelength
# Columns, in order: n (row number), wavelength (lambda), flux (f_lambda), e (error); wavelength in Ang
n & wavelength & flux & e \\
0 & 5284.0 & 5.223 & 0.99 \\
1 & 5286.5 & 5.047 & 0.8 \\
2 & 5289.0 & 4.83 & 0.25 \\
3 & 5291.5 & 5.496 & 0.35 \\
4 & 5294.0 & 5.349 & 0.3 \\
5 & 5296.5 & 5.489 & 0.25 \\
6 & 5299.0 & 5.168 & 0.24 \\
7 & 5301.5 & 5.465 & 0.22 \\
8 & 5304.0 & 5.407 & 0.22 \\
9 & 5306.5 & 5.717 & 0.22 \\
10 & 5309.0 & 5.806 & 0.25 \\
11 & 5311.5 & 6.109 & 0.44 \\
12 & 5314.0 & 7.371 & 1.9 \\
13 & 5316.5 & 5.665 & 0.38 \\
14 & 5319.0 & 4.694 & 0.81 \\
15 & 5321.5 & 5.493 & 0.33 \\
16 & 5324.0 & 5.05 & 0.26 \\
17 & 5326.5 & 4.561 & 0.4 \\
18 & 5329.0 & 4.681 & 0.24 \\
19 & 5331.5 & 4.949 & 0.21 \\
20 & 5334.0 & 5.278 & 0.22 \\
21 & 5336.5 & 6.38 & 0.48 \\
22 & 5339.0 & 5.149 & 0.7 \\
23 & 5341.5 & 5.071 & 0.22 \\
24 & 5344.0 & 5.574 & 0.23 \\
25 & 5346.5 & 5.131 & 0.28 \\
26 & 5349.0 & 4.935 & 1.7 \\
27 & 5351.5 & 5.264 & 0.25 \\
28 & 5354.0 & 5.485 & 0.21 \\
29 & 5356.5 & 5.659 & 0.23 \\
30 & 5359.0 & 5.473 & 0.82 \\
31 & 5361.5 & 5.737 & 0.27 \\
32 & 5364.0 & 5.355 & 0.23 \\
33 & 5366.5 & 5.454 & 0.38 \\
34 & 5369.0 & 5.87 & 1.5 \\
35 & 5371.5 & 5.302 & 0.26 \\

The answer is 3.8 Ang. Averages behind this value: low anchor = 6.17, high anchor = 5.58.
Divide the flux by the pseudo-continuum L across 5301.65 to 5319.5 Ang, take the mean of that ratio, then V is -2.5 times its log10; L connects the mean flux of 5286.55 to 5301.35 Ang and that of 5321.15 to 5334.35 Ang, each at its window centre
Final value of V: -0.147 mag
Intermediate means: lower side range 5.26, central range 5.85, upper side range 4.95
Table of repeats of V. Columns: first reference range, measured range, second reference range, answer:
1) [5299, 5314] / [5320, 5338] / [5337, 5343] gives 0.05 mag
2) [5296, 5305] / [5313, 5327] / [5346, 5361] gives -0.02 mag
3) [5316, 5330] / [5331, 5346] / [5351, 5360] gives -0.04 mag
